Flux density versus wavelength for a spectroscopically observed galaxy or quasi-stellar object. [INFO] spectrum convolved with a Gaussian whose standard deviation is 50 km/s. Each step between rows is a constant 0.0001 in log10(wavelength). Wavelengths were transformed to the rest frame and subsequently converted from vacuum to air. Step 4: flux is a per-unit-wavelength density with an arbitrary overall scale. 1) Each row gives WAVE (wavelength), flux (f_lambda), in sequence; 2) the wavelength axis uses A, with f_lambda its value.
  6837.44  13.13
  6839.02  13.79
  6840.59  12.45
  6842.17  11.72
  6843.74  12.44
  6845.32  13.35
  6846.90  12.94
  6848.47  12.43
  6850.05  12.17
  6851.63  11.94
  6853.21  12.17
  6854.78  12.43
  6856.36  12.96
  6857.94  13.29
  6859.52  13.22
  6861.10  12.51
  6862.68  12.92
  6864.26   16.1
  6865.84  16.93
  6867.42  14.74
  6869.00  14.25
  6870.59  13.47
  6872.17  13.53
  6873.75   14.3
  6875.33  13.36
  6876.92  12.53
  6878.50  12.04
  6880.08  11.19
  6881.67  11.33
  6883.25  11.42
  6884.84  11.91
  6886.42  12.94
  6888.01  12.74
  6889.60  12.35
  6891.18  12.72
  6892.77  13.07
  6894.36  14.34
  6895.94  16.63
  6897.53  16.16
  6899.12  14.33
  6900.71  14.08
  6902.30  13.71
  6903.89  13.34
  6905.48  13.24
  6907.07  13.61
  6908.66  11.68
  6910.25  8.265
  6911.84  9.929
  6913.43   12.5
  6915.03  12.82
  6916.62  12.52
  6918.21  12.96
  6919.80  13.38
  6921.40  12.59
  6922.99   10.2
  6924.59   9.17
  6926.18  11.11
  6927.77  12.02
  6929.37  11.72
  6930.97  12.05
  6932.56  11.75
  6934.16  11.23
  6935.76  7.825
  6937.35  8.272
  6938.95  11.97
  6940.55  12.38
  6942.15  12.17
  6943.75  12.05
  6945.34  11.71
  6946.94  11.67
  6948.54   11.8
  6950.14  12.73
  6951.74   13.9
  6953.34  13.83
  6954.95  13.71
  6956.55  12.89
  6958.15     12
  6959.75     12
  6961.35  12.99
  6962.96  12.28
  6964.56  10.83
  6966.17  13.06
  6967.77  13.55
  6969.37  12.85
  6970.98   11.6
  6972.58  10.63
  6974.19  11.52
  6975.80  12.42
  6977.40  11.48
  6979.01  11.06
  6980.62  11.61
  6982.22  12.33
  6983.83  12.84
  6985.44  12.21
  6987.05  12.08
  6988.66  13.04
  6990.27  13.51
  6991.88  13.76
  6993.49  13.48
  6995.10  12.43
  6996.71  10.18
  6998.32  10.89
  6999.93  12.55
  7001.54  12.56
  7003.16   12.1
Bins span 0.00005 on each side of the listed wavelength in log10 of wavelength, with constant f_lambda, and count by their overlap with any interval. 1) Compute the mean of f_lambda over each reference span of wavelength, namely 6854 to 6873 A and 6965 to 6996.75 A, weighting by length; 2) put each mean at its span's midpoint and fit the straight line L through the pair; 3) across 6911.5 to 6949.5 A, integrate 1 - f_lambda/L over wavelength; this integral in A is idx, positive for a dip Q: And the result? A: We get 4.3 A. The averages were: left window 13.9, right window 12.3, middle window 11.5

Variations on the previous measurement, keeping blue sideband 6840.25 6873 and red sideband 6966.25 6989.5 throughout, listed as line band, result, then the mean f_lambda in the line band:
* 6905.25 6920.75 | 0.8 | 12.1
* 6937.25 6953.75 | 0.3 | 12.2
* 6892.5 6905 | -1.6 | 14.5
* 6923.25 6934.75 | 1.2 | 11.2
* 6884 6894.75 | 0.1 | 12.8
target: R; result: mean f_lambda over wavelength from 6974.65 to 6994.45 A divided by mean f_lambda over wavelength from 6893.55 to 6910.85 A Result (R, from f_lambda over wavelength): 0.91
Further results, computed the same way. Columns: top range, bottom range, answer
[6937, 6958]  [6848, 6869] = 0.92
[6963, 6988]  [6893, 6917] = 0.91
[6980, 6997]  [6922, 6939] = 1.18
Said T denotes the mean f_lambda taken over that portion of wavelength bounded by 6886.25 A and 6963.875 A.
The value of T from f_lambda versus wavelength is 12.3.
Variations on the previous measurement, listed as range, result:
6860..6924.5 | 13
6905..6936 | 11.6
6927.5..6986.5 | 12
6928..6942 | 11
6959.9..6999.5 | 12.2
